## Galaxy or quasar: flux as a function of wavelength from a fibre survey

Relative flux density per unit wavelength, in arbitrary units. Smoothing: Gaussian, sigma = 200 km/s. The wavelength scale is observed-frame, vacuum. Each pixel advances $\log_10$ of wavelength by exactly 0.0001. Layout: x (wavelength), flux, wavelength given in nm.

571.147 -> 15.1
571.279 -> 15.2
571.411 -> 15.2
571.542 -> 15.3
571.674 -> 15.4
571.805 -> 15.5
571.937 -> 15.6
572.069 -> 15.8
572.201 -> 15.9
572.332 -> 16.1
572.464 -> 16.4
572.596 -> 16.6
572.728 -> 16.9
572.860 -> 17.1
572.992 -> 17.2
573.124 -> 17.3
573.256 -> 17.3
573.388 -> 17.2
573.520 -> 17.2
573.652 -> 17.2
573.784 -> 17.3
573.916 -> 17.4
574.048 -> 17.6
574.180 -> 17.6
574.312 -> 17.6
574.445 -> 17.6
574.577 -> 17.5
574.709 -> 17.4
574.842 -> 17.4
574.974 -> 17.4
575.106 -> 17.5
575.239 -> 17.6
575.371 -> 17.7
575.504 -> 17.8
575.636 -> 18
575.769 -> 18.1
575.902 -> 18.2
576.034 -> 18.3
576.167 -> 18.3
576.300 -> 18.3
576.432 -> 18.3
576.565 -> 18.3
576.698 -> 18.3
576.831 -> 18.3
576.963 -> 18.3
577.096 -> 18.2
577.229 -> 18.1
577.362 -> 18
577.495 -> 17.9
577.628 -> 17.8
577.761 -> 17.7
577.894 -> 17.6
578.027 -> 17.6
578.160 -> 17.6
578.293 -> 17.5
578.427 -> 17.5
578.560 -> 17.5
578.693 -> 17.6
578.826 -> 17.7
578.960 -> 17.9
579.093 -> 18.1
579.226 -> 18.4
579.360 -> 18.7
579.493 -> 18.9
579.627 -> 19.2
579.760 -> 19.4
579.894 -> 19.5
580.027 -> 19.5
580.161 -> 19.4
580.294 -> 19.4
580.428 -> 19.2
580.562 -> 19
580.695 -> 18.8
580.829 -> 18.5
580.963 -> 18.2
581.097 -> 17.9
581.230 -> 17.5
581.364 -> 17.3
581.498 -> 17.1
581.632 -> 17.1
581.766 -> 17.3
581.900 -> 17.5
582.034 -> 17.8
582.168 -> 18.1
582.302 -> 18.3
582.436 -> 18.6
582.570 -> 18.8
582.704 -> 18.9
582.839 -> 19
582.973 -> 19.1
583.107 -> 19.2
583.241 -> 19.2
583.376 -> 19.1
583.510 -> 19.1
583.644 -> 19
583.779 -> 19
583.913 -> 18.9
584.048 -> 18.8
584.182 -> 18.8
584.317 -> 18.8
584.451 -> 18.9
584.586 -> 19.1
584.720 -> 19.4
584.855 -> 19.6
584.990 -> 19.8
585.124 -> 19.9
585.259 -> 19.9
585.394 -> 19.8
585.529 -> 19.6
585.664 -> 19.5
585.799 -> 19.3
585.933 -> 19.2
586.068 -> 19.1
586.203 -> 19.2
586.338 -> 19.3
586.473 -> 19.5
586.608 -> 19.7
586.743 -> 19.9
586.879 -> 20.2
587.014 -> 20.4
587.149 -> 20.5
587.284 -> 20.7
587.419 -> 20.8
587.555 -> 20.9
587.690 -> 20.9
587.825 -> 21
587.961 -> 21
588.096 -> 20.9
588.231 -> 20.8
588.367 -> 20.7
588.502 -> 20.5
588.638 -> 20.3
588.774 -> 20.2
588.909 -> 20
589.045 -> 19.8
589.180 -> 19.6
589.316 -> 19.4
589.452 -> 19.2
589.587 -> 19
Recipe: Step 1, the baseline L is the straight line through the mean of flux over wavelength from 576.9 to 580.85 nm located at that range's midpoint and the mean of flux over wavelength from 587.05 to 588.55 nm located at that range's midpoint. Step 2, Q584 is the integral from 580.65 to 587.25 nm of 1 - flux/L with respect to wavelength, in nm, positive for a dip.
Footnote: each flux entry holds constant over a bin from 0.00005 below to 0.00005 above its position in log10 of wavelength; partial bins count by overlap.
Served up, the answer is 0.27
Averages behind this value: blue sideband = 18.3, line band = 18.9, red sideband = 20.8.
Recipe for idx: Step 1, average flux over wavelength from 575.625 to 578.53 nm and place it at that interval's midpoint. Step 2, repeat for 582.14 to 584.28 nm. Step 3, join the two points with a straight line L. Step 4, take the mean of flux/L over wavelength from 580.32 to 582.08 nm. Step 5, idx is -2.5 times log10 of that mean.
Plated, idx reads 0.04 mag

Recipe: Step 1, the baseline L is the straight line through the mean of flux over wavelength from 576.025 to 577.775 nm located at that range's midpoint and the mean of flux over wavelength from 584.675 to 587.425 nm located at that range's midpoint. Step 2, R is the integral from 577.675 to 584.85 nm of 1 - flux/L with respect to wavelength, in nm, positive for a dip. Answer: 0.17 nm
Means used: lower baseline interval 18.2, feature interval 18.5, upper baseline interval 19.8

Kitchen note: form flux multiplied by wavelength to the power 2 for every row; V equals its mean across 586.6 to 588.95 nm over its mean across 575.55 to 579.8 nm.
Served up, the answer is 1.2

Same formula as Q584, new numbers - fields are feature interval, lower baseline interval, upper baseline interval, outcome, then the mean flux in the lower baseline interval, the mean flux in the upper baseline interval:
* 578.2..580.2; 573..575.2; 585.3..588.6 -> 0.007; 17.4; 20.1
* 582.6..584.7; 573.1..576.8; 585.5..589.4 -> 0.041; 17.7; 20.1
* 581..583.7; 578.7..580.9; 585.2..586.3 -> 0.112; 18.8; 19.4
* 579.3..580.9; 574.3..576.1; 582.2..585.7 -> -0.052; 17.7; 19.1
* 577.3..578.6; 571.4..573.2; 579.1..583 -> 0.000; 16.2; 18.5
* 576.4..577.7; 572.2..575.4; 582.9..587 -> -0.022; 17.2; 19.3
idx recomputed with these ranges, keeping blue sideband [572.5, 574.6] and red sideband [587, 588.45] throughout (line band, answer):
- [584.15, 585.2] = 0.04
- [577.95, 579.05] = 0.05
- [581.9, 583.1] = 0.05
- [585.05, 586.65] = 0.05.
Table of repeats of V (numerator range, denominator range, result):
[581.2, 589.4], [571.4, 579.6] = 1.15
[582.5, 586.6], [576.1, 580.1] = 1.08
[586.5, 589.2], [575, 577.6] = 1.18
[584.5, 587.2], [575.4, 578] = 1.12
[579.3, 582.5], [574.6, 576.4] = 1.05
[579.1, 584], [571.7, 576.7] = 1.10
